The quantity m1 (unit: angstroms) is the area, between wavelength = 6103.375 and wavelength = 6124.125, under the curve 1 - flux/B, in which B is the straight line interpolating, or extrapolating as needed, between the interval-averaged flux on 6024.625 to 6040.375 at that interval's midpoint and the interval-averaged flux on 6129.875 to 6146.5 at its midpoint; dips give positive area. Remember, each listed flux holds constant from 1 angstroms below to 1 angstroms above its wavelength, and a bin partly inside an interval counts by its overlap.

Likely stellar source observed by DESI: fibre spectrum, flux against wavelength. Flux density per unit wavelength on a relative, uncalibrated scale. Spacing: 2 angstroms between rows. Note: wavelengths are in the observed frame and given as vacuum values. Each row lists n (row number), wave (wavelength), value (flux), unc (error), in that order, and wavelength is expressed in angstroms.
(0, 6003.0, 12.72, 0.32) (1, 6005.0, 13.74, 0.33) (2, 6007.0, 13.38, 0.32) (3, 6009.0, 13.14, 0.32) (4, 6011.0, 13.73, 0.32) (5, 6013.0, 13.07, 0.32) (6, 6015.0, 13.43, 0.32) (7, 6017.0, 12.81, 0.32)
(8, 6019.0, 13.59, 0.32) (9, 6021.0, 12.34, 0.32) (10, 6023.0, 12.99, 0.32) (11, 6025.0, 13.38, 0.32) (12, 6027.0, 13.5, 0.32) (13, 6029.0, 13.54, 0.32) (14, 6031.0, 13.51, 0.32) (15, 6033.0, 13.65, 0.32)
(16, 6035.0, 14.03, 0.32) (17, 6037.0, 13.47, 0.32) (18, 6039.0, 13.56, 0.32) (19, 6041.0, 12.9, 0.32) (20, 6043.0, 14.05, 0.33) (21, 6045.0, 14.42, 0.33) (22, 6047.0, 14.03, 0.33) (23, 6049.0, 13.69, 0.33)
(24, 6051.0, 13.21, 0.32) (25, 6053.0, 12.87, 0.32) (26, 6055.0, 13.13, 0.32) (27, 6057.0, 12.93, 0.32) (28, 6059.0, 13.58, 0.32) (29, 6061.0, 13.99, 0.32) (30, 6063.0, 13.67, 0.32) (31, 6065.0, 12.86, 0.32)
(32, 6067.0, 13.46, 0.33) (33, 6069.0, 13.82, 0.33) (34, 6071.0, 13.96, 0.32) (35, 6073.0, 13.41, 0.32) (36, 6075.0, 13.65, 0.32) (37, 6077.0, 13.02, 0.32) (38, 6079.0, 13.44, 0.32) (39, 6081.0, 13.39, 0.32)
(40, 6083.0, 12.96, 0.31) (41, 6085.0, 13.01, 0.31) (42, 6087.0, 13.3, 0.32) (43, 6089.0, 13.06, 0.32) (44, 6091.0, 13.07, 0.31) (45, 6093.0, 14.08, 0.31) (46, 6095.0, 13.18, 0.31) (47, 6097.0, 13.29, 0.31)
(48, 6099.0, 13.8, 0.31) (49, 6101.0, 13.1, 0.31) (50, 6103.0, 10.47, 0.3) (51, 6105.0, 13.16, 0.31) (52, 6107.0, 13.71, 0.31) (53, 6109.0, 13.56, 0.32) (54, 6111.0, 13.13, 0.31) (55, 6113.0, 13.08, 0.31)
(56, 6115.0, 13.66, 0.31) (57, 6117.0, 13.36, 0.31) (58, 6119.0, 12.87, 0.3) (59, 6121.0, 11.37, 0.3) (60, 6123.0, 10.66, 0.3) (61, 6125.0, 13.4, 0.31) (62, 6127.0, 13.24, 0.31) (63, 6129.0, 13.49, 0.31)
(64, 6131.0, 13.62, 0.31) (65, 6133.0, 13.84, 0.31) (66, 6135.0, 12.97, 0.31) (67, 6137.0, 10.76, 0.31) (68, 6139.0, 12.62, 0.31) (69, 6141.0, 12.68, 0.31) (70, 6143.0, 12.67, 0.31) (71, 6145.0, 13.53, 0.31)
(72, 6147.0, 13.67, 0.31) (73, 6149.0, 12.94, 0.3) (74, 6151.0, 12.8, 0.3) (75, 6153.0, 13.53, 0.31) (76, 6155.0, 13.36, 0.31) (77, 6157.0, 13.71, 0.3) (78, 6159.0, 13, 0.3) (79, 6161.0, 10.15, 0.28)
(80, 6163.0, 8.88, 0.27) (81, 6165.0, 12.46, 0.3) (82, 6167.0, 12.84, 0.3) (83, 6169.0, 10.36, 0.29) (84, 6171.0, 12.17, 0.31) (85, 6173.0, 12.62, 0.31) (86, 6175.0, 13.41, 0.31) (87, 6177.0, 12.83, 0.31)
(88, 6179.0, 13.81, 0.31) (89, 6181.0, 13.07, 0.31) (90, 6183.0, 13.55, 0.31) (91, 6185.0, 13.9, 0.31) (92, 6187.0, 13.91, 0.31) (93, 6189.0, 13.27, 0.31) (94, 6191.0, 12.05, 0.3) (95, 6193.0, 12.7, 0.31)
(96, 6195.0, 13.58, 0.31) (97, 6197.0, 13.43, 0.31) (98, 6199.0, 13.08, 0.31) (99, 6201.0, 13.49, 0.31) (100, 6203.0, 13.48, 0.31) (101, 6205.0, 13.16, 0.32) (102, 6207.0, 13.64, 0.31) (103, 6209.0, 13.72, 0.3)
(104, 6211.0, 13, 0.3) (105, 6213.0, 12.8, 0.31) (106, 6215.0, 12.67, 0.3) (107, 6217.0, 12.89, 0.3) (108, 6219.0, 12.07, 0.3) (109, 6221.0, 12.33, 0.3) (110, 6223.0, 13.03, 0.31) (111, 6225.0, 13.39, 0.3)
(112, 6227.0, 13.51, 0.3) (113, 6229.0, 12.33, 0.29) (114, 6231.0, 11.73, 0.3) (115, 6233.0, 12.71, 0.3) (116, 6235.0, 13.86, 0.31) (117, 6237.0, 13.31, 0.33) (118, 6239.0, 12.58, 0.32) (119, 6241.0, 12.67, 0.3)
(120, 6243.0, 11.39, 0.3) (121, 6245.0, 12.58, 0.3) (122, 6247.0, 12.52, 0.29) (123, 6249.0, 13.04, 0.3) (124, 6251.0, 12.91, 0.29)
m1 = 0.4 angstroms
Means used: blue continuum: 13.6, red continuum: 12.9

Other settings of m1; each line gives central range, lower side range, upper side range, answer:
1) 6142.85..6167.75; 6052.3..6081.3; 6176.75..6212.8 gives 1.44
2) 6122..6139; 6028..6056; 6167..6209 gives 0.69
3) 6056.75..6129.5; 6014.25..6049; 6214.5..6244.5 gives 0.42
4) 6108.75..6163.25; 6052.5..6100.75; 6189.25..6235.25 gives 1.75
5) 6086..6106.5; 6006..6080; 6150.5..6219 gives 0.23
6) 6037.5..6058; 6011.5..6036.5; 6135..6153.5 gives -0.39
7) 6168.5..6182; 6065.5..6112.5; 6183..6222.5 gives 0.47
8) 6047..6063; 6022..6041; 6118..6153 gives -0.10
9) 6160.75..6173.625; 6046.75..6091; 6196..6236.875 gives 1.71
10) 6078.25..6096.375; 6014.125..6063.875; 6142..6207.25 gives -0.04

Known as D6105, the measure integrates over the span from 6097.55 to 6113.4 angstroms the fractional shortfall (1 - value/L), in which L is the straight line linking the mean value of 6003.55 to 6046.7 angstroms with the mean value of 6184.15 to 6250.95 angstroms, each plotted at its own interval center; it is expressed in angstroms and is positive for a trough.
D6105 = 0.3 angstroms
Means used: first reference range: 13.4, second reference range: 13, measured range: 13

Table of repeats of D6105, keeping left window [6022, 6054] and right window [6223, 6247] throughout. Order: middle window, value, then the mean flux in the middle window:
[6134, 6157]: 0.4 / 12.9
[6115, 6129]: 0.6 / 12.6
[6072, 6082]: 0.0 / 13.4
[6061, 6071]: -0.1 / 13.6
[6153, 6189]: 1.0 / 12.6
